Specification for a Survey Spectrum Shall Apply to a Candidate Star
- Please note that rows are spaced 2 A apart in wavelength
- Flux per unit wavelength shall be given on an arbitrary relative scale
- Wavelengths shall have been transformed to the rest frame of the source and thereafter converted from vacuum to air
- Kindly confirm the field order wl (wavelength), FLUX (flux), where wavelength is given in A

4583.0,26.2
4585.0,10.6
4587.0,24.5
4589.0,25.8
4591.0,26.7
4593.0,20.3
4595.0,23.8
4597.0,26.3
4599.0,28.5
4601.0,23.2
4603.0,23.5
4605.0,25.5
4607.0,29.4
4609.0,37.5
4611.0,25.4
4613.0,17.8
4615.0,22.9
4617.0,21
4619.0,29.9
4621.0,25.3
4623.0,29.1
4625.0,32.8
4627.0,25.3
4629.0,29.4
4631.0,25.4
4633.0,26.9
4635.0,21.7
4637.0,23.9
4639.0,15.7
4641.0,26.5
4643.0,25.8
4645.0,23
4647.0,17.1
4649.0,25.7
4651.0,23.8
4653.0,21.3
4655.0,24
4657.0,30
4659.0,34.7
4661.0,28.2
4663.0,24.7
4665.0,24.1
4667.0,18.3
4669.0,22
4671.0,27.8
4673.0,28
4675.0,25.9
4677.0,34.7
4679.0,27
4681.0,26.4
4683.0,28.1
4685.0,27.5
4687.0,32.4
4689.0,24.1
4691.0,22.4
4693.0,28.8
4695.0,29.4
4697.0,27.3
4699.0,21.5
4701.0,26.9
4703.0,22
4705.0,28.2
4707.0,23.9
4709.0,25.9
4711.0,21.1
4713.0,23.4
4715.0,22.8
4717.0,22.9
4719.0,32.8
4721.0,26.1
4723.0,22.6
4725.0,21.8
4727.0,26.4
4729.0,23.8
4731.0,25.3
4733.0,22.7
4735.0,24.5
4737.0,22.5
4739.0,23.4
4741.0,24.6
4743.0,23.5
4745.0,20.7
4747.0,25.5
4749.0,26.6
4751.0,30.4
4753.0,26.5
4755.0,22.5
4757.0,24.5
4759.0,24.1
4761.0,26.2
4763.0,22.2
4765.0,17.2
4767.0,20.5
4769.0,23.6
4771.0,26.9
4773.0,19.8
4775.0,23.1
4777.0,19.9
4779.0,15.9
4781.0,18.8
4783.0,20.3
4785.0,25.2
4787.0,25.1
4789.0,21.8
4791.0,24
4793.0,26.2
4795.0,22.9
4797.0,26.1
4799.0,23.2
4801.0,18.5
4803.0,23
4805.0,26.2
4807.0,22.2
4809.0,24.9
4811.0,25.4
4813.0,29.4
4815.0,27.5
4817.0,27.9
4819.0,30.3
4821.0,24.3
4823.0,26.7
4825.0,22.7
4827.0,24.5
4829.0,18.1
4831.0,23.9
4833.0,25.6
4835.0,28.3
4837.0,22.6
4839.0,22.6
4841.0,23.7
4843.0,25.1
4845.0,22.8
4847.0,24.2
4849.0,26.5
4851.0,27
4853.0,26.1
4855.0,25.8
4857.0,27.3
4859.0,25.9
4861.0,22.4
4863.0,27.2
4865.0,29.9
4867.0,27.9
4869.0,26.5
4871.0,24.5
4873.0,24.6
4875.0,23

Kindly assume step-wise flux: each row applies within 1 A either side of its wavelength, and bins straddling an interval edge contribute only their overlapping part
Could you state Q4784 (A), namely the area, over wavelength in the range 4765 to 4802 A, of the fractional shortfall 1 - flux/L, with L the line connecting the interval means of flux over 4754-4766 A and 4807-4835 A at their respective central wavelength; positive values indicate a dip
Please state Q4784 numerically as 2.5 A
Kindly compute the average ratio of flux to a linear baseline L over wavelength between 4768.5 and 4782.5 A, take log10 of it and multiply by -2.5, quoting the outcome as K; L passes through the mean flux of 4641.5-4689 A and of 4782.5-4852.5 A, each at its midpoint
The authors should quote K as 0.19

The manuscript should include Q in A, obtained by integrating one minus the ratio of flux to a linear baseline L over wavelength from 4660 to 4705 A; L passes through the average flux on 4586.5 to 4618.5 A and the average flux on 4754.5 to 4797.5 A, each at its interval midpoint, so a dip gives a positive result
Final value -4.3 A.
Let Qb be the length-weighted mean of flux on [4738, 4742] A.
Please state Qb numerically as 24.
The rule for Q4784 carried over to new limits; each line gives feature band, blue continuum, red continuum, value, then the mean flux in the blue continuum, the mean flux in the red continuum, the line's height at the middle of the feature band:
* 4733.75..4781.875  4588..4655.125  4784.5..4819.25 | 3.6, 25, 24.9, 24.9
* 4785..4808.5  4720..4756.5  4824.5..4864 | 0.8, 24.4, 24.6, 24.5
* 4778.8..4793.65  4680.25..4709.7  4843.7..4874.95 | 2.1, 26.3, 25.8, 26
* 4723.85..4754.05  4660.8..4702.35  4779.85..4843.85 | 1.1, 26.4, 24.3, 25.4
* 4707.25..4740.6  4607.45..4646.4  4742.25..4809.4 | -0.4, 25.5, 23.2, 24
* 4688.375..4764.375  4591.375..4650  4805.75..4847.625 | 1.0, 25.1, 24.9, 25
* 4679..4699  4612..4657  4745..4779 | -2.6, 24.4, 23.4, 24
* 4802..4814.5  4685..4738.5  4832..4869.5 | 0.1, 25.1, 25.6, 25.5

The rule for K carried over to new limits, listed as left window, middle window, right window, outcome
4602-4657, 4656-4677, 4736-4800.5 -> -0.091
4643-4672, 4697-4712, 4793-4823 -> 0.018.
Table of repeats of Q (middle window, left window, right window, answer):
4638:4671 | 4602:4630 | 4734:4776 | 2.23 A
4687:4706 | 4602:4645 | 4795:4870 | -0.35 A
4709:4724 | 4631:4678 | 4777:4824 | -0.02 A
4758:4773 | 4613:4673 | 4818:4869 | 1.44 A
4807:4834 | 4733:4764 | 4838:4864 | -0.47 A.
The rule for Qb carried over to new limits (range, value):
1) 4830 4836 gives 25.9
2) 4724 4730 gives 24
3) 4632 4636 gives 24.3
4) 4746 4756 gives 26.3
